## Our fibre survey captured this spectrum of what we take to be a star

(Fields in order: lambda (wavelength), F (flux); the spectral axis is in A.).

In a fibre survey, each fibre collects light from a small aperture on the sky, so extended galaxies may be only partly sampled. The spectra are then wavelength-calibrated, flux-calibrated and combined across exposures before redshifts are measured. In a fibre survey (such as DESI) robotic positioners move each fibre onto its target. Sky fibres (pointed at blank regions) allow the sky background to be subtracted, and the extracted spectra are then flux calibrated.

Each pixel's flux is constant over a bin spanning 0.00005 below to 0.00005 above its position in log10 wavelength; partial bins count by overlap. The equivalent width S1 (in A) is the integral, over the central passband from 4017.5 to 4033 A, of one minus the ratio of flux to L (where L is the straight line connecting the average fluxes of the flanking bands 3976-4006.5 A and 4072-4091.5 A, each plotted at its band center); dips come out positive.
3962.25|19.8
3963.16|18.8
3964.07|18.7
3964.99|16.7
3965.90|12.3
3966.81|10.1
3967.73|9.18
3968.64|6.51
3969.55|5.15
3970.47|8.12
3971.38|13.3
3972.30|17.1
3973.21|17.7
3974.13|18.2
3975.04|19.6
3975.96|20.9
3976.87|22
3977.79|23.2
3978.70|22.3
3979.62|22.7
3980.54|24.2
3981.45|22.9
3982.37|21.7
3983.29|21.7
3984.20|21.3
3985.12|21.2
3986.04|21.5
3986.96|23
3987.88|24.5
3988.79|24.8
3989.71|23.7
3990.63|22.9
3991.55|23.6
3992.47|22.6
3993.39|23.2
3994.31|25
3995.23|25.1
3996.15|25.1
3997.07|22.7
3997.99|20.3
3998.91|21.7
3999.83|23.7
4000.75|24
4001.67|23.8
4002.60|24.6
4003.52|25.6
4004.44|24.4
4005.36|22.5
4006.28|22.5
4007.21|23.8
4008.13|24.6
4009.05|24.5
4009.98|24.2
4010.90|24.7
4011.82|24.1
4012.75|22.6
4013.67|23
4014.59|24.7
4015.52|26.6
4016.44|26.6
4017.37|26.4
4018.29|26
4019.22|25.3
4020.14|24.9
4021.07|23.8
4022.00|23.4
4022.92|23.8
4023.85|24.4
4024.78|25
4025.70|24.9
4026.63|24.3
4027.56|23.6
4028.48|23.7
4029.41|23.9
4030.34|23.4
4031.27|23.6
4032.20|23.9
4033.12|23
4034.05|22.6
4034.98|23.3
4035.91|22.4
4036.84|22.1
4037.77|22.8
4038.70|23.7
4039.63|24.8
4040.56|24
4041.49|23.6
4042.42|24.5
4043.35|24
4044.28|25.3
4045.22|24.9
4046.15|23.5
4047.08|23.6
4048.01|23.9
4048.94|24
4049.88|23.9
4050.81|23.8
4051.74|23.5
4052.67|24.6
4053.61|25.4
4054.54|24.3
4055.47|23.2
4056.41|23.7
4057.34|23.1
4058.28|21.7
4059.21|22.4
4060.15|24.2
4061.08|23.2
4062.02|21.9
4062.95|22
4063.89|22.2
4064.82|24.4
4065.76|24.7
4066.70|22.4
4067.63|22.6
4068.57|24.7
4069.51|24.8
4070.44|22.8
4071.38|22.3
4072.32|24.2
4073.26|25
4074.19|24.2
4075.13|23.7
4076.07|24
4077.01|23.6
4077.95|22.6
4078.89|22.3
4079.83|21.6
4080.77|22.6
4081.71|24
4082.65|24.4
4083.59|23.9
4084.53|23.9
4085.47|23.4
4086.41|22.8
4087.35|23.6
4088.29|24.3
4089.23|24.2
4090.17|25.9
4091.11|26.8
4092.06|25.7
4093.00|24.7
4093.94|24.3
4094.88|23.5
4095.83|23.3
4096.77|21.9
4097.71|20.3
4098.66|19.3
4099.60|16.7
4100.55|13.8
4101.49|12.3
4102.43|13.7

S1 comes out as -0.6 A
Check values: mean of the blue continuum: 23.1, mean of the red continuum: 23.9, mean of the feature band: 24.3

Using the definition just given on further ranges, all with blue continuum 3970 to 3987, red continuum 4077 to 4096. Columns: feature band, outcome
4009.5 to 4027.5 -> -2.7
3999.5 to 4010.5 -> -1.6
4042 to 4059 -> -1.0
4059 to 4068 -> 0.0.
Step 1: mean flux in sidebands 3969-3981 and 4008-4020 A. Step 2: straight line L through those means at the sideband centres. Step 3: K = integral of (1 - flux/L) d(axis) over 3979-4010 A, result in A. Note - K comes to -2.9 A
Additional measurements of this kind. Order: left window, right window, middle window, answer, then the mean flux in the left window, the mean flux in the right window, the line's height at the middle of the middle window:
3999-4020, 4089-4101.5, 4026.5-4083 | -1.1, 24.4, 21.9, 23.1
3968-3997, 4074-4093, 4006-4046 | -4.0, 20.4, 23.9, 21.9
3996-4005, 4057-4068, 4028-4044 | -0.2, 23.5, 22.9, 23.2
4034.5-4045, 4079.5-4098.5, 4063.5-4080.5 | 0.2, 23.7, 23.7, 23.7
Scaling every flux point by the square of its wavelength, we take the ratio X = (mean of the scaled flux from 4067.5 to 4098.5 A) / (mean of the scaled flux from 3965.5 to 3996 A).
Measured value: 1.3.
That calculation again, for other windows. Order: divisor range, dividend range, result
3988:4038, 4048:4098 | 1.02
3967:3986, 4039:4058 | 1.39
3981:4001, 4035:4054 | 1.07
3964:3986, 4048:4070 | 1.41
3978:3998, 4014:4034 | 1.08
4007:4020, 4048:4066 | 0.97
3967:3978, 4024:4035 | 1.66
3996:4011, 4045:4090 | 1.03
